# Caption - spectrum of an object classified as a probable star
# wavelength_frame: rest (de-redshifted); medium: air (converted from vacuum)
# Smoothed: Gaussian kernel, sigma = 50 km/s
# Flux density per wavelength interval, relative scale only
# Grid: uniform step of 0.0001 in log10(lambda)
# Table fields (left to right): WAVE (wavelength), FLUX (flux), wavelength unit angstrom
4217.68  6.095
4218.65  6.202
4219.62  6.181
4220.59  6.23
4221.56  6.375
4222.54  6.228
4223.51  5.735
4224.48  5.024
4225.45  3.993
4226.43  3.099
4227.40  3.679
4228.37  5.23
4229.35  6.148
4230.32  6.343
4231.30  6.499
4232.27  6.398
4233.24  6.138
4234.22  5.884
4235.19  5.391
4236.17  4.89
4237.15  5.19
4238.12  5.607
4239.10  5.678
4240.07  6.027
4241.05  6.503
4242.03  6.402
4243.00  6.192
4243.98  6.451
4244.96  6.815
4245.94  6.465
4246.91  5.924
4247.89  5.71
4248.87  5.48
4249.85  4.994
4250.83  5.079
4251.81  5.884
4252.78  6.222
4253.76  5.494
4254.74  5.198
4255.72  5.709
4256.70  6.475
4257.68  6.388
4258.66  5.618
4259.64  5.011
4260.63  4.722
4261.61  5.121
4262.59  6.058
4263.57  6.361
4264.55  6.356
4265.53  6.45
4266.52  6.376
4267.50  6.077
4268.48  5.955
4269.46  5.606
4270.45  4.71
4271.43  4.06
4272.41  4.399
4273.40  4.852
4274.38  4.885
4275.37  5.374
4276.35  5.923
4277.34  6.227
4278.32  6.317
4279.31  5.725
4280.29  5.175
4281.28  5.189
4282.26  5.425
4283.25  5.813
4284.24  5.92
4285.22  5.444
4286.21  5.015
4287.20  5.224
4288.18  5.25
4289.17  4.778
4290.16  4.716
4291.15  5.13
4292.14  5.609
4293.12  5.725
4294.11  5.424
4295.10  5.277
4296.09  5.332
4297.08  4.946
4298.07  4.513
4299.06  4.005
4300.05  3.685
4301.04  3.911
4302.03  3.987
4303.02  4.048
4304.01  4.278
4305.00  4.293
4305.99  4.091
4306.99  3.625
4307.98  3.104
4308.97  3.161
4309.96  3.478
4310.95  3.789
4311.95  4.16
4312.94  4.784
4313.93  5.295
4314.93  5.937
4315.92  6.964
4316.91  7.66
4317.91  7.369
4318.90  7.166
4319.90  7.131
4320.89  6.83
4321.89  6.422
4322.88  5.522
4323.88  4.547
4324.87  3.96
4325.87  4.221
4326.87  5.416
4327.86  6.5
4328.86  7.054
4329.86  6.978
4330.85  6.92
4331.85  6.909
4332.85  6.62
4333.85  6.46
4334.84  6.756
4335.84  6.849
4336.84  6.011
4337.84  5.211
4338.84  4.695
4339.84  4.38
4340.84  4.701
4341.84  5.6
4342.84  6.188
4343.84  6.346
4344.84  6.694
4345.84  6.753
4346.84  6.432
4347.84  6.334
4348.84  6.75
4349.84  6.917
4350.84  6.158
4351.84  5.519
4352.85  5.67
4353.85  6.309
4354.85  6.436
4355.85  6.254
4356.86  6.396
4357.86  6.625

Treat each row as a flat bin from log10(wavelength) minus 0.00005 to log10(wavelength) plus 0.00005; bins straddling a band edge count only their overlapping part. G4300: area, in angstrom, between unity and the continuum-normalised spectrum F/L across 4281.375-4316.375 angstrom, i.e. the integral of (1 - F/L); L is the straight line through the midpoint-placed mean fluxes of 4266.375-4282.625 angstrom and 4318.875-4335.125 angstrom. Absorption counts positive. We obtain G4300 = 6.1 angstrom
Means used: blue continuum 5.41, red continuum 6.17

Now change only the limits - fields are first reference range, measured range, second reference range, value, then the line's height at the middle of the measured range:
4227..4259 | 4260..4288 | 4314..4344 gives 1.9 angstrom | 5.92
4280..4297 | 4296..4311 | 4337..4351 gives 4.1 angstrom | 5.48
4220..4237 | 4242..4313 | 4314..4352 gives 7.0 angstrom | 5.81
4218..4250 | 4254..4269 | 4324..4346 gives -0.2 angstrom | 5.79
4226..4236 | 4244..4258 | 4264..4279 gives -0.8 angstrom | 5.53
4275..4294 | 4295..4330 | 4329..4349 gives 4.7 angstrom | 5.84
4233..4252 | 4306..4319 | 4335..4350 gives 2.0 angstrom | 5.94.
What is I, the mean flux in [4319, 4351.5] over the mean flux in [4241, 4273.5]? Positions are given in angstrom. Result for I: 1.1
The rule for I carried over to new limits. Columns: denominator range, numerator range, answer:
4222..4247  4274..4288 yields 0.98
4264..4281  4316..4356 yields 1.11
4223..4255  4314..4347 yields 1.09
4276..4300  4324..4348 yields 1.13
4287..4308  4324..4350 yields 1.31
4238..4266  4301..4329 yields 0.87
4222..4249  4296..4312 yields 0.70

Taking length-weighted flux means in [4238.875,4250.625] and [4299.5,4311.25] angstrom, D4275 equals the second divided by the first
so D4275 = 0.63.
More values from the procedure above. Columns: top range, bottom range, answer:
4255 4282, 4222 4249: 0.98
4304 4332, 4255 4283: 0.97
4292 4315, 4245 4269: 0.75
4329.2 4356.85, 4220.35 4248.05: 1.08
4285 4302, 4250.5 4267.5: 0.84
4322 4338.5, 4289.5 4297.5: 1.14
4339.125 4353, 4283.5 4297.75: 1.14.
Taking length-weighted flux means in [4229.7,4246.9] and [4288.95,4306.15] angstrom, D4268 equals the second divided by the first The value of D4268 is 0.77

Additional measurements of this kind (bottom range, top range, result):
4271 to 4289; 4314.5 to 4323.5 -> 1.27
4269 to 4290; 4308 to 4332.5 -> 1.08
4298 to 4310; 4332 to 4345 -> 1.53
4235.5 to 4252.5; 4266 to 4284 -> 0.93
